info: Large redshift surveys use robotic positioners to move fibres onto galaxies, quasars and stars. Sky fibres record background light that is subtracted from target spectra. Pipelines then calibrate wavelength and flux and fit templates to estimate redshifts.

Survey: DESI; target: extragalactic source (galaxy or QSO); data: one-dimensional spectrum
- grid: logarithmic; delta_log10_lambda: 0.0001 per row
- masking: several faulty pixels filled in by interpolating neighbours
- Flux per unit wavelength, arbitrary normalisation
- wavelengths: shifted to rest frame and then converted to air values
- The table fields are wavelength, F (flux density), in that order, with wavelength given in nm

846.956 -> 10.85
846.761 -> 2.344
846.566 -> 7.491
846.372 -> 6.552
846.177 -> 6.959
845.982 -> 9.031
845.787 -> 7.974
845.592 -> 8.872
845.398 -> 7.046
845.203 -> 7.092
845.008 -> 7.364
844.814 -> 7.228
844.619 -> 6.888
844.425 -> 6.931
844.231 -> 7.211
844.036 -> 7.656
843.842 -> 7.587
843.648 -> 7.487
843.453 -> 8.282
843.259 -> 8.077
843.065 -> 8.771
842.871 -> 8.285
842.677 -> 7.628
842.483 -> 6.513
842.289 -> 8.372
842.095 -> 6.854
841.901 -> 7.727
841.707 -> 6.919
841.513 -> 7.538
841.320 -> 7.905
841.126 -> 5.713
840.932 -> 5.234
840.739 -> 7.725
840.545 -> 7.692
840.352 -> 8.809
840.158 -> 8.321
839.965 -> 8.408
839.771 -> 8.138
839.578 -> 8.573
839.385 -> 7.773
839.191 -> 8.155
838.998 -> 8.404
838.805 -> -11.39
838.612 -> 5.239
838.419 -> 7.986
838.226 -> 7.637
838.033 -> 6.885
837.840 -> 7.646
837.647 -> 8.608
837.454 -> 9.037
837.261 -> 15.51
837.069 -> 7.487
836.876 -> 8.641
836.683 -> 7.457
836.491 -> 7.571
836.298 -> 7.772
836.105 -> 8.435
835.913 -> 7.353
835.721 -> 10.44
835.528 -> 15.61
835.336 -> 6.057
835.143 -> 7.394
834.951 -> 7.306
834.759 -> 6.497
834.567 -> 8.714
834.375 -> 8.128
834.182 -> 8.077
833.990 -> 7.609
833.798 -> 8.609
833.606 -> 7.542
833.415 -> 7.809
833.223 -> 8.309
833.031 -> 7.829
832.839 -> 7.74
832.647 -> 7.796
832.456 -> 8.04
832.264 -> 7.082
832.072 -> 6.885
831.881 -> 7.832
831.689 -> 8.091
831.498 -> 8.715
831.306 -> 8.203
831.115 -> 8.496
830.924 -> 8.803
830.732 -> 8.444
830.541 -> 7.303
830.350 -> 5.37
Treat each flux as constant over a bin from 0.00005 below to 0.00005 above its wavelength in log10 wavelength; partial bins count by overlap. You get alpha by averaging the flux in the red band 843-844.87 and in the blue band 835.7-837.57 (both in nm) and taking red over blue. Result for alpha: 0.9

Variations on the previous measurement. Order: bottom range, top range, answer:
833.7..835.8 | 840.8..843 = 0.84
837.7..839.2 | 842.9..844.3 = 1.58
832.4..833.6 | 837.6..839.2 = 0.66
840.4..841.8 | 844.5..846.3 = 1.08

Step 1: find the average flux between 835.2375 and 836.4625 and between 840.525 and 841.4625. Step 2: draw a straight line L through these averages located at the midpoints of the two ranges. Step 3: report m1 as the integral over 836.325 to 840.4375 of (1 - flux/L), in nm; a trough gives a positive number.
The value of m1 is 0.325 nm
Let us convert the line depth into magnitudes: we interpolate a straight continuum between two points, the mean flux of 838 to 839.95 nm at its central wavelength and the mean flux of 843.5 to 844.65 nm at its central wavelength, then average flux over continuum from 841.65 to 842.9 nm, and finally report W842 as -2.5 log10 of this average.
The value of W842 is -0.095 mag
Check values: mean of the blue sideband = 5.81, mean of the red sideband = 7.36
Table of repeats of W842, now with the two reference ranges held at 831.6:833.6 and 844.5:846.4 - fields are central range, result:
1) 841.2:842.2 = 0.033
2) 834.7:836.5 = -0.113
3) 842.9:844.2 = -0.055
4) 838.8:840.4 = 0.084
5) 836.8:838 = -0.219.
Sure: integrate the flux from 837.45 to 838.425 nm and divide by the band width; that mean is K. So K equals 7.86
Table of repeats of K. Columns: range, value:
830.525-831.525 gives 8.38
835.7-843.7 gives 7.49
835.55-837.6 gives 9.2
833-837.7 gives 8.56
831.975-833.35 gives 7.67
